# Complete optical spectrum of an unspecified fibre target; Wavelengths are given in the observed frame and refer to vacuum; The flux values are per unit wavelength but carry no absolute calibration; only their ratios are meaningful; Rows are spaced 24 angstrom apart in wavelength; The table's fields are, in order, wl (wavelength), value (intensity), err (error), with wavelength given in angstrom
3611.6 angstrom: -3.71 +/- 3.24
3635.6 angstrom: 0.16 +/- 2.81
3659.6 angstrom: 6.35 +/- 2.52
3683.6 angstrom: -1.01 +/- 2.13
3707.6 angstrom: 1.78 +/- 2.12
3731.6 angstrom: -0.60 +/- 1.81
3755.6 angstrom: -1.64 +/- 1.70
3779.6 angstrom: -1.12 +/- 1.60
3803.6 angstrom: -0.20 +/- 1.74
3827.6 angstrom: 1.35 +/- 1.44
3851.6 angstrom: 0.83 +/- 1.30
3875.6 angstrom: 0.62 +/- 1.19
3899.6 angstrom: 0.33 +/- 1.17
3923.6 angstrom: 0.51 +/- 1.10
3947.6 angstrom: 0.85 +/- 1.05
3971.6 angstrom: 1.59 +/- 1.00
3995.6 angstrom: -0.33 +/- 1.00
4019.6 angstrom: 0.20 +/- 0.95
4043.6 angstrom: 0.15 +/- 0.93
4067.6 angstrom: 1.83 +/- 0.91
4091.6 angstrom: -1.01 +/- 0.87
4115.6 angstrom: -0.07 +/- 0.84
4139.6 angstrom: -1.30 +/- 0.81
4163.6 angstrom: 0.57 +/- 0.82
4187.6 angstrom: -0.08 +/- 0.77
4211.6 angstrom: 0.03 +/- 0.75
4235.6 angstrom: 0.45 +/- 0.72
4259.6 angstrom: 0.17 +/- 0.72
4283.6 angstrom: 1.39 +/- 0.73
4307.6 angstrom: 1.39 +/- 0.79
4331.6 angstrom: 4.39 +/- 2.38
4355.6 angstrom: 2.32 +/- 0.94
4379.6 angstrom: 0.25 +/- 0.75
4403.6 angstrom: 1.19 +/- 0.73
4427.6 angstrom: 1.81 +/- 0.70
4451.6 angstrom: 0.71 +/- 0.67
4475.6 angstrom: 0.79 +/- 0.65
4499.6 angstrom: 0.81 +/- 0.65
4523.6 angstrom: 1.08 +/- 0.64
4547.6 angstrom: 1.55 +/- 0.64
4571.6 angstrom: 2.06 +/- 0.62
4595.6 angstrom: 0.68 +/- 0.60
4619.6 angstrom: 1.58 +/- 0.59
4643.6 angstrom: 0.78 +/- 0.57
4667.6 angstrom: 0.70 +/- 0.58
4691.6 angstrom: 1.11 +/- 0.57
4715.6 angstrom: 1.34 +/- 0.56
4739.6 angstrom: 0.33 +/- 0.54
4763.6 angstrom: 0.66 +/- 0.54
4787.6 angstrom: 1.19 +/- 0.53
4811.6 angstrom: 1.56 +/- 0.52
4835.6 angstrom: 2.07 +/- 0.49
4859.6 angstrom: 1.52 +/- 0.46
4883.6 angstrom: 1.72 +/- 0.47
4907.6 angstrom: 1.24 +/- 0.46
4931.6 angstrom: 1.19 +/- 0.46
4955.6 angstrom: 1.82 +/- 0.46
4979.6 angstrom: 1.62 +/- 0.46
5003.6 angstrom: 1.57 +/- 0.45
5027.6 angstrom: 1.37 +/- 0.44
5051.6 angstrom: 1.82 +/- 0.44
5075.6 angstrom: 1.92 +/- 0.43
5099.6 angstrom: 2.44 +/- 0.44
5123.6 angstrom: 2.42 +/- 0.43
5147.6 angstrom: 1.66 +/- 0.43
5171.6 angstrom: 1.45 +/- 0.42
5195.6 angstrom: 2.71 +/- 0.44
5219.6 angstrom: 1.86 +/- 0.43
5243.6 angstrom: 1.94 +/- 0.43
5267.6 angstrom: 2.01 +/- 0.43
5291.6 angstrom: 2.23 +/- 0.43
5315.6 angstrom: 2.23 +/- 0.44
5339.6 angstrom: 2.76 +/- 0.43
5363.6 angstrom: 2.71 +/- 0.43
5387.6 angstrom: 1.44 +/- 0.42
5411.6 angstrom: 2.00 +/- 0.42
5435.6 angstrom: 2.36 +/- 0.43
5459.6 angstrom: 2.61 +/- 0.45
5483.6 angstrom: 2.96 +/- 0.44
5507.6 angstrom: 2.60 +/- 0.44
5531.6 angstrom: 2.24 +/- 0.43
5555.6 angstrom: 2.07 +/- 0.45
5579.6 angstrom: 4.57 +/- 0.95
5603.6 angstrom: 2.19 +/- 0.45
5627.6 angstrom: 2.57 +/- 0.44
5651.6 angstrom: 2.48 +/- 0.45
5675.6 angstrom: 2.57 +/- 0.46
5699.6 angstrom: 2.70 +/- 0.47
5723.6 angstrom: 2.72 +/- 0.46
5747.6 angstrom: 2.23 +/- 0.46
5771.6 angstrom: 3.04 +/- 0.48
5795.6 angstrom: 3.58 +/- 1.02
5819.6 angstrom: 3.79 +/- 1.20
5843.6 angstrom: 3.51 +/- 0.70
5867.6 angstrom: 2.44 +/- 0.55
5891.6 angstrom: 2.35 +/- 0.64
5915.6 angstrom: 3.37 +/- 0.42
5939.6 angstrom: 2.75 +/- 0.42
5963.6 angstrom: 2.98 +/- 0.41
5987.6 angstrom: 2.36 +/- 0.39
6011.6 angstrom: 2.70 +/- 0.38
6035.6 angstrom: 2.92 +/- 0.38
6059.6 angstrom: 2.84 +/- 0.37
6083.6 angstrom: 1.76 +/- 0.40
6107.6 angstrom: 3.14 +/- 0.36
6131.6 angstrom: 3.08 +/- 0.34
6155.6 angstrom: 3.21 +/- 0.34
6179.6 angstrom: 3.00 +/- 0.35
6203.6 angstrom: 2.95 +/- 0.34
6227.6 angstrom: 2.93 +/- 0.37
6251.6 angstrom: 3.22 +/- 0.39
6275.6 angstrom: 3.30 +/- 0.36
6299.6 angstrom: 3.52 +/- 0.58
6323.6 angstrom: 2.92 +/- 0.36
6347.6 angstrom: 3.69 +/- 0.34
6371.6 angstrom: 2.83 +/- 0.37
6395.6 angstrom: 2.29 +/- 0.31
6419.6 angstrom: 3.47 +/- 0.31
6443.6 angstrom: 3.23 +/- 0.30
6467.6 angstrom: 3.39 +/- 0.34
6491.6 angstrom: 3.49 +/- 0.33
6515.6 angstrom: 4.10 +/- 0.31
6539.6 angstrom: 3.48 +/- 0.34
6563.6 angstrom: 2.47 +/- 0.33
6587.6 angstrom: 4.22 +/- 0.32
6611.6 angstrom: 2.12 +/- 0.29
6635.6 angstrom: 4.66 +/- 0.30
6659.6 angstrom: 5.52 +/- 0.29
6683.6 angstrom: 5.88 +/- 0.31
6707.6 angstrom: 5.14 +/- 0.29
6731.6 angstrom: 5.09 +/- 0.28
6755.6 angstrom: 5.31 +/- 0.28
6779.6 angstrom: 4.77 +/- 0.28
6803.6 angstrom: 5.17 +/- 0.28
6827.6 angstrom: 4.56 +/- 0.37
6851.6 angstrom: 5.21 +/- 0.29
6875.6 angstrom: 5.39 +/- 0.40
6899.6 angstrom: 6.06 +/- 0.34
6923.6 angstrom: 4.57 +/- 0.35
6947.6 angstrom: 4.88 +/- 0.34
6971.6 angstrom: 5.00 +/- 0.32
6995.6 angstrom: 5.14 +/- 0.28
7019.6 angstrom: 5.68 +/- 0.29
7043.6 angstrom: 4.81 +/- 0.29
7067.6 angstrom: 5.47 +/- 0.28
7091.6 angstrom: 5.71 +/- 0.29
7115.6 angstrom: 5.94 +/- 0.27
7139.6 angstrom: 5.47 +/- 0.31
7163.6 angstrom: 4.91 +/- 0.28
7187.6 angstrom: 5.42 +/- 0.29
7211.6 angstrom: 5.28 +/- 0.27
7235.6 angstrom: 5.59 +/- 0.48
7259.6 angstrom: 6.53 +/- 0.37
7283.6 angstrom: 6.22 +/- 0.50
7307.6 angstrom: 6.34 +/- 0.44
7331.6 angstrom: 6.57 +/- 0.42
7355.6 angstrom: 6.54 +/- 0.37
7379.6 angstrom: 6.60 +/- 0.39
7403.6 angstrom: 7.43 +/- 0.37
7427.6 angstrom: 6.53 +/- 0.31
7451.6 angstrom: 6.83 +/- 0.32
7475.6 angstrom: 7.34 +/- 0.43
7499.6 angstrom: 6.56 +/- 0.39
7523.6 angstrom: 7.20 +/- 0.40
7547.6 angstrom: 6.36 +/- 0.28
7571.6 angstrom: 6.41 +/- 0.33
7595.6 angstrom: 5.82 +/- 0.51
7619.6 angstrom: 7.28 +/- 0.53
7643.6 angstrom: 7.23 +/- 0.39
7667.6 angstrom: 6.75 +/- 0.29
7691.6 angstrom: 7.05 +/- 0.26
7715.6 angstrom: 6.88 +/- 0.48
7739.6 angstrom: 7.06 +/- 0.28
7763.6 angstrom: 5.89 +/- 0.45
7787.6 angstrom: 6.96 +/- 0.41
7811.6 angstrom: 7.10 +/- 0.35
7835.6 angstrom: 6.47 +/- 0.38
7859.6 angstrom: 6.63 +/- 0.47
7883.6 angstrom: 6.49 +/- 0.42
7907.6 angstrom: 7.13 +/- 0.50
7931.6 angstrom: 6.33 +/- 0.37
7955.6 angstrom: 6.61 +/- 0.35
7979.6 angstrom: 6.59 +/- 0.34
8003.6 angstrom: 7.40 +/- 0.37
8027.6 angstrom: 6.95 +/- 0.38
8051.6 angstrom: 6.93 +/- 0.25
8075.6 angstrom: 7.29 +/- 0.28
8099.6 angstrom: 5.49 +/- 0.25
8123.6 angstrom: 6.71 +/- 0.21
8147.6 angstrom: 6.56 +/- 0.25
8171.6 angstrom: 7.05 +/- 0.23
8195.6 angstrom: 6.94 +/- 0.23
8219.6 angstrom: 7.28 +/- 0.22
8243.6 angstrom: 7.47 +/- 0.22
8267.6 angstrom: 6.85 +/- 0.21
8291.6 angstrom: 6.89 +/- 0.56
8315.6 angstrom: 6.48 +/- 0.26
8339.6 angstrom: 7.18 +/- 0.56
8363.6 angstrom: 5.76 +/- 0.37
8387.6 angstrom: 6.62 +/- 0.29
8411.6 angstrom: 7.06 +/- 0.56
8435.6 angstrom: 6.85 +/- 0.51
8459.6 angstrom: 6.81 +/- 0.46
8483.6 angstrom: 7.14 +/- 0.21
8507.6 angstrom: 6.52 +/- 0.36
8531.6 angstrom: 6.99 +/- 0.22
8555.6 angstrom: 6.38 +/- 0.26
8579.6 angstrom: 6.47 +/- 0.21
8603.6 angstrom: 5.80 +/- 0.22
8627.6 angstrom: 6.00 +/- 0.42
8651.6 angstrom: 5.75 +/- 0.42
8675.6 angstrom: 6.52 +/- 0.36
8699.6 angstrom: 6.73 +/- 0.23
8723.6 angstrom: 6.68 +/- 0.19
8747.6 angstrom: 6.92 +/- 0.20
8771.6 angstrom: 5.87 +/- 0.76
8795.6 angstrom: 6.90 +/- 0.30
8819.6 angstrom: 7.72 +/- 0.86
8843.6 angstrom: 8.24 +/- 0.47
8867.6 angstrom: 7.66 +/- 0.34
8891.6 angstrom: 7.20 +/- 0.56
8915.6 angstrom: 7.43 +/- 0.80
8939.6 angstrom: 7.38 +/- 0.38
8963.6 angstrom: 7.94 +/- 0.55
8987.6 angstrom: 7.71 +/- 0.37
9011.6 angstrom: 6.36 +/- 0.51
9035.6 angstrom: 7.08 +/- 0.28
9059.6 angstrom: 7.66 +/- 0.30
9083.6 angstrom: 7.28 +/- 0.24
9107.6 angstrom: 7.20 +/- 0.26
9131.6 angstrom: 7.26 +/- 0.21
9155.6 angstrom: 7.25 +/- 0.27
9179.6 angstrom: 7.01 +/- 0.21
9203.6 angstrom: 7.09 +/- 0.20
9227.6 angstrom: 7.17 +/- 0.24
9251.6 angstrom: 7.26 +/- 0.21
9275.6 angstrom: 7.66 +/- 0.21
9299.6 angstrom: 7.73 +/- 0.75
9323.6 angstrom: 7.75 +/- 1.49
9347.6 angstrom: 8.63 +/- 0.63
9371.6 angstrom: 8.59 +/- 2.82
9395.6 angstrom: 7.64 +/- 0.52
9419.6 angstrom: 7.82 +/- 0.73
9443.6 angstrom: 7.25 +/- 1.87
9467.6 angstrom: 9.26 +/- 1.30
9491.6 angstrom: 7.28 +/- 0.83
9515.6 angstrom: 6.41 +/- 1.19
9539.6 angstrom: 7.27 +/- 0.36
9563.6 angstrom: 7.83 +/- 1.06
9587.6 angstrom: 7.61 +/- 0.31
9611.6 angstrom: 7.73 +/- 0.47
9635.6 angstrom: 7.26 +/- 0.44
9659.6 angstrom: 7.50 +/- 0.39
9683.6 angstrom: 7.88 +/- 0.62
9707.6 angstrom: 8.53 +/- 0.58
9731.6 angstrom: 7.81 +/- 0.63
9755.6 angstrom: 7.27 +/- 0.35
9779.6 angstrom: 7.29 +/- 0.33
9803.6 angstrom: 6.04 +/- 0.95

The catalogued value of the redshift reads 0.67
